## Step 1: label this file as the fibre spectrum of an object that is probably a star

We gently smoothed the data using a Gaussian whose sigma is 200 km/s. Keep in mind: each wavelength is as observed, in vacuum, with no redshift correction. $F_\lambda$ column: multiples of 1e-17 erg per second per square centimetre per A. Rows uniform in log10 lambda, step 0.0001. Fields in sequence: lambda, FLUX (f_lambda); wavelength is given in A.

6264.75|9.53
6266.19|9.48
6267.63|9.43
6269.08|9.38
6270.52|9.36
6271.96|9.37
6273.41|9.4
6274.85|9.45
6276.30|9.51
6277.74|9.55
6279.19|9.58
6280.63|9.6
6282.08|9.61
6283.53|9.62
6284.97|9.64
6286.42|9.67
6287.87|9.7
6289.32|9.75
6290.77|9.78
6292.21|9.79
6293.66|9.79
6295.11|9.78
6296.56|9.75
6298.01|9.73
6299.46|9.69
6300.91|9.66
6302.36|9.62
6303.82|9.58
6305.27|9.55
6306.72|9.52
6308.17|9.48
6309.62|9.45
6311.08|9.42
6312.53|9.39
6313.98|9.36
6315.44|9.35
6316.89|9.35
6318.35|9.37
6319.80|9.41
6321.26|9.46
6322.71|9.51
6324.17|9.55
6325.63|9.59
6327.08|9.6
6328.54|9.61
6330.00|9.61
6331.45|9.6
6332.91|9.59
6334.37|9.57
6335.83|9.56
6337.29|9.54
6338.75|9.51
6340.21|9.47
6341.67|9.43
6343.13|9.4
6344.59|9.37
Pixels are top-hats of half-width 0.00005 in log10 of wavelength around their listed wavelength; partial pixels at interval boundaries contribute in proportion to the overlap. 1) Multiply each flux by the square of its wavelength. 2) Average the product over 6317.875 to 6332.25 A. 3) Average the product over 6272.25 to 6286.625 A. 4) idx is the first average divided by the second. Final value 1.0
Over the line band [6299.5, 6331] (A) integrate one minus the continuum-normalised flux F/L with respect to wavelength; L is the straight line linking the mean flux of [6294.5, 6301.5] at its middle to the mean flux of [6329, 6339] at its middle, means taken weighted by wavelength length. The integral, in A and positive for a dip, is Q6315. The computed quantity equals 0.48 A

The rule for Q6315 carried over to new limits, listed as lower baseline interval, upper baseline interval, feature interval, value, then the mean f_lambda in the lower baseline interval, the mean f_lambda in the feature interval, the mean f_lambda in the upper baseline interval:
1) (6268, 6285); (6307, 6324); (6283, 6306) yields -0.6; 9.5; 9.7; 9.42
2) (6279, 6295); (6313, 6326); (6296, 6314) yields 0.0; 9.69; 9.56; 9.43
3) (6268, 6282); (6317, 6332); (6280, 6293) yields -0.3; 9.47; 9.68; 9.52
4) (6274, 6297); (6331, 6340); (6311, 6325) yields 0.2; 9.66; 9.42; 9.55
